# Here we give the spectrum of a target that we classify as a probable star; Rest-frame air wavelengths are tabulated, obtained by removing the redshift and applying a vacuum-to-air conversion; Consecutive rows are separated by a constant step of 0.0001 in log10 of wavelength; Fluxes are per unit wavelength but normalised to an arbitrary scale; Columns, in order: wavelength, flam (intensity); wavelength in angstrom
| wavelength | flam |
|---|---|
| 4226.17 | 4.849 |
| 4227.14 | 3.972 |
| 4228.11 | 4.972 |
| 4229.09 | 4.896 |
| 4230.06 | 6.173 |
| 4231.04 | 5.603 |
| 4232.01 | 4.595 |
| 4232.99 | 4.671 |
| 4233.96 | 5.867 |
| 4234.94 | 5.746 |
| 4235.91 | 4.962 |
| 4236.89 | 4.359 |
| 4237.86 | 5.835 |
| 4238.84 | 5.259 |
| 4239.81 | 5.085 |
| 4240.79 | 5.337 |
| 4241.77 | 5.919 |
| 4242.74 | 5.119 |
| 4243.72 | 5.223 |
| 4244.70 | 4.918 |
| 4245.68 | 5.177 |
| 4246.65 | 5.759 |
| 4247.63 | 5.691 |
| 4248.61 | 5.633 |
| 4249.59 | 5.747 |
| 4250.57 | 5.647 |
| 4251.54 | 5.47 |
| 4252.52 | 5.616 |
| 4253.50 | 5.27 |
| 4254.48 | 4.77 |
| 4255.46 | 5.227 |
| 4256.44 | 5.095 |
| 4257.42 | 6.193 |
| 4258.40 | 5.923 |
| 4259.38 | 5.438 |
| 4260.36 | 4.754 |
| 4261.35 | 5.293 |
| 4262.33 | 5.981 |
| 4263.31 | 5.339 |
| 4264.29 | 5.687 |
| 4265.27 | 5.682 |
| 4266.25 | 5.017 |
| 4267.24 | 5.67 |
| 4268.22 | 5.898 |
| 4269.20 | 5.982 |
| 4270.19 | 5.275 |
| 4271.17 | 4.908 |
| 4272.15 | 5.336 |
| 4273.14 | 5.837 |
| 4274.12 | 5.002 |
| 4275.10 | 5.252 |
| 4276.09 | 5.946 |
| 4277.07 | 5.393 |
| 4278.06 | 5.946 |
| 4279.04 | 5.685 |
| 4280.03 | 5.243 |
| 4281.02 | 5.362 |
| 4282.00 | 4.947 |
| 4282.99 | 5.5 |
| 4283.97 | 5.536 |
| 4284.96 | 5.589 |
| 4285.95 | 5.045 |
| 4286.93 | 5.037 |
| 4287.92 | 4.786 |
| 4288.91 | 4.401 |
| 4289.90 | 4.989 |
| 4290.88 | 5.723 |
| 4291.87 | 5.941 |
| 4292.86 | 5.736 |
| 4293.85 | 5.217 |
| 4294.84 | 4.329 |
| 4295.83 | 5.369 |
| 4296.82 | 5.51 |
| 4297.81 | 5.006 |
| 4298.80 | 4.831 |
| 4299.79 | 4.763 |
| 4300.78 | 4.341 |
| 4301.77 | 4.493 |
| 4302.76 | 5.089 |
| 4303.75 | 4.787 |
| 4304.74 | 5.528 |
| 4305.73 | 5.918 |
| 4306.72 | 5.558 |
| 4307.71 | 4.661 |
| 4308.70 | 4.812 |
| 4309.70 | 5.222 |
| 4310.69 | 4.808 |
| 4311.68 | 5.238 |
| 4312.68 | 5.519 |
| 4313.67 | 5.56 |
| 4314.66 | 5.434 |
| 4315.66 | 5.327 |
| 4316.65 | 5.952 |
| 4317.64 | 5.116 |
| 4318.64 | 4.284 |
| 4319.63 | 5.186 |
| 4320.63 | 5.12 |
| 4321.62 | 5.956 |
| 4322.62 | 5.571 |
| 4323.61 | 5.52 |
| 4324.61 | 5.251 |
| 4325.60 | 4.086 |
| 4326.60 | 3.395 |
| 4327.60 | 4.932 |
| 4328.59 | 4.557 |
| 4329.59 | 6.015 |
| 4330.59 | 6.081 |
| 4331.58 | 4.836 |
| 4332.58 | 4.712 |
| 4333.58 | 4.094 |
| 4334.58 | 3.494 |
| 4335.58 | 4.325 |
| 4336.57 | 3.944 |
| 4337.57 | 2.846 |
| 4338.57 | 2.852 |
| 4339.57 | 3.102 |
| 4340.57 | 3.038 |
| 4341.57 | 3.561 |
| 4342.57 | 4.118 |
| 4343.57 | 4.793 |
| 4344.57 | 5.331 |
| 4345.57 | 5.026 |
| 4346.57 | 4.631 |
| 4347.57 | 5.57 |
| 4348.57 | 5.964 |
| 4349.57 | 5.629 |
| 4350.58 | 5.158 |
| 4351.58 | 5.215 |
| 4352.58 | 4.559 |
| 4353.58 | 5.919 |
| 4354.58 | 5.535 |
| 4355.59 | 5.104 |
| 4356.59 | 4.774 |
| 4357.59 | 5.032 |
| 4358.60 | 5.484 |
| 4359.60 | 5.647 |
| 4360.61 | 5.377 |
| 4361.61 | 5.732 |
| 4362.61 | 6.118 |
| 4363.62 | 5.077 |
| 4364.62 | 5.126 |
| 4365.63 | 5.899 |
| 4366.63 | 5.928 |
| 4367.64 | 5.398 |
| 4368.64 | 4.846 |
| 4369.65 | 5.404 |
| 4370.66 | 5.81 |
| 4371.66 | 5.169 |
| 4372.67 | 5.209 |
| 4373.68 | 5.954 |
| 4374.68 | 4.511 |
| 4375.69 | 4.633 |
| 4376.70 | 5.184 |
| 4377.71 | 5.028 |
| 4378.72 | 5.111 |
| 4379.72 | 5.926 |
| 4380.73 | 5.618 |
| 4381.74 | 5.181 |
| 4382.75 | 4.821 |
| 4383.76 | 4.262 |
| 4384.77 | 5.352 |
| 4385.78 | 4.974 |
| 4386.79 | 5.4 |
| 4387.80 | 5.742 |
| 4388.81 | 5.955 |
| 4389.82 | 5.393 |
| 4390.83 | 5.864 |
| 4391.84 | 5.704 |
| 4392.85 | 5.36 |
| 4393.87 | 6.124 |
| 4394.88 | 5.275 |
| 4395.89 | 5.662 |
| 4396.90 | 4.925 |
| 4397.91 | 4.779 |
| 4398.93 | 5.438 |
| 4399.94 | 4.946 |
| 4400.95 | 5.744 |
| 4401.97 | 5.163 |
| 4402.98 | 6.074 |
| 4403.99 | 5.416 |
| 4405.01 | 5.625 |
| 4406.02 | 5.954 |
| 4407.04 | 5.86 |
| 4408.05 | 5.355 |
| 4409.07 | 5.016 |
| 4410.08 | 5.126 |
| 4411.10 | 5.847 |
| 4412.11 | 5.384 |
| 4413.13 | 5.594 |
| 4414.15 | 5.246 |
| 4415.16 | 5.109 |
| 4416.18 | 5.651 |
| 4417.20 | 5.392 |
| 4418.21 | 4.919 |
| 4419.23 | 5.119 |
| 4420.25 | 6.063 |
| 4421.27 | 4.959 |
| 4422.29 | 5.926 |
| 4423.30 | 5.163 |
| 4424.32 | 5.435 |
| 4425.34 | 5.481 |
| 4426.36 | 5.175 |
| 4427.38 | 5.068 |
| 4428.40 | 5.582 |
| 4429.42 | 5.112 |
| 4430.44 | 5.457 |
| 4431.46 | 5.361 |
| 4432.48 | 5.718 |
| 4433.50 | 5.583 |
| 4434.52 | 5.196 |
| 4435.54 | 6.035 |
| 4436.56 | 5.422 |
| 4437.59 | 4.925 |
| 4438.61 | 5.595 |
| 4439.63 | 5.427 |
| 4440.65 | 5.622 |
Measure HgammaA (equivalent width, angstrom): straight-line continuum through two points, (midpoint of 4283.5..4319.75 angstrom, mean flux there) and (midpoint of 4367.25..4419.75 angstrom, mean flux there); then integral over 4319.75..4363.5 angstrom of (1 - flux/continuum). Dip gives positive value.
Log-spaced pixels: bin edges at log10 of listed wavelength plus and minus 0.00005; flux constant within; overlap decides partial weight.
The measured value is 3.3 angstrom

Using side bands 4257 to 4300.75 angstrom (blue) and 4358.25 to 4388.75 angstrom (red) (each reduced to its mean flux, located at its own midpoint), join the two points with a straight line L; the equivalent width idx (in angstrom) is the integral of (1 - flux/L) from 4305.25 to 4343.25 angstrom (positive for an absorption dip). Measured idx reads 4.4 angstrom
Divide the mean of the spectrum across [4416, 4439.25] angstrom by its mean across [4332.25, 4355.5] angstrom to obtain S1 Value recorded 1.20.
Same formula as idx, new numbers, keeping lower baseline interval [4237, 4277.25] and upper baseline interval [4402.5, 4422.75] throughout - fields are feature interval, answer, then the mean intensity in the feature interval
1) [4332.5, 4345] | 3.75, 3.83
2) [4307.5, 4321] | 0.71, 5.17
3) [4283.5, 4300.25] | 0.88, 5.16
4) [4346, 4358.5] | 0.46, 5.26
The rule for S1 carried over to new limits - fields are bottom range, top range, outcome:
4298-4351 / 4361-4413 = 1.12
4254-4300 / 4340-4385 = 0.97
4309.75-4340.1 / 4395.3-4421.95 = 1.13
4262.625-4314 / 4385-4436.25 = 1.03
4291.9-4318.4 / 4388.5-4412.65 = 1.06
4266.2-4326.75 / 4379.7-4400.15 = 1.02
